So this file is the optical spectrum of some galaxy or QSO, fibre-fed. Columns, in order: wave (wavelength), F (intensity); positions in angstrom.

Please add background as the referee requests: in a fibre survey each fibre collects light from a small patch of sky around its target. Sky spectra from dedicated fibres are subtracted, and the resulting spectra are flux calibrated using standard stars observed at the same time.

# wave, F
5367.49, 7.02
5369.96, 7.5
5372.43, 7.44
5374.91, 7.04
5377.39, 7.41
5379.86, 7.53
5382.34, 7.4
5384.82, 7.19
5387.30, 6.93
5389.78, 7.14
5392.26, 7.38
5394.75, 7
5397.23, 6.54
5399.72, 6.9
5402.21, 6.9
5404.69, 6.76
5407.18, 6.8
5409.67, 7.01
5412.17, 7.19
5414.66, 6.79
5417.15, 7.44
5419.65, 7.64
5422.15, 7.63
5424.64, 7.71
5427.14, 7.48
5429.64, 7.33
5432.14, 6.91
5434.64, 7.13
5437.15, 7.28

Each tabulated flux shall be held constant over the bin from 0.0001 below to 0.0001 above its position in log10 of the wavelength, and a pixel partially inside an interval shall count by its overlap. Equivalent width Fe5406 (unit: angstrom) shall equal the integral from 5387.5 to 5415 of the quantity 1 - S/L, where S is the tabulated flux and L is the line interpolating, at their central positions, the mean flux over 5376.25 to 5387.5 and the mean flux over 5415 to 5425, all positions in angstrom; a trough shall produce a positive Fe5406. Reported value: 1.76 angstrom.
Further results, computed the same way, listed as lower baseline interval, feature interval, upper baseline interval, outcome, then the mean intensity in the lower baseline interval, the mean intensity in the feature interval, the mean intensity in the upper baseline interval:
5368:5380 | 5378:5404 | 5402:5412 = 0.1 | 7.35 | 7.09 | 6.9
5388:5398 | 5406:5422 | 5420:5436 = 0.1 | 7.03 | 7.18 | 7.38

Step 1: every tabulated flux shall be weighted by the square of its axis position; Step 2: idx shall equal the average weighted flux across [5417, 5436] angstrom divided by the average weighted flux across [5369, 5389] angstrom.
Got 1.03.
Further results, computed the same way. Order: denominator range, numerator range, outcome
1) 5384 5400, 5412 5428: 1.07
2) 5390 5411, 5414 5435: 1.07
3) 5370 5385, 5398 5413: 0.95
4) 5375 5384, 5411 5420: 0.99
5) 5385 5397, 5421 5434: 1.06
